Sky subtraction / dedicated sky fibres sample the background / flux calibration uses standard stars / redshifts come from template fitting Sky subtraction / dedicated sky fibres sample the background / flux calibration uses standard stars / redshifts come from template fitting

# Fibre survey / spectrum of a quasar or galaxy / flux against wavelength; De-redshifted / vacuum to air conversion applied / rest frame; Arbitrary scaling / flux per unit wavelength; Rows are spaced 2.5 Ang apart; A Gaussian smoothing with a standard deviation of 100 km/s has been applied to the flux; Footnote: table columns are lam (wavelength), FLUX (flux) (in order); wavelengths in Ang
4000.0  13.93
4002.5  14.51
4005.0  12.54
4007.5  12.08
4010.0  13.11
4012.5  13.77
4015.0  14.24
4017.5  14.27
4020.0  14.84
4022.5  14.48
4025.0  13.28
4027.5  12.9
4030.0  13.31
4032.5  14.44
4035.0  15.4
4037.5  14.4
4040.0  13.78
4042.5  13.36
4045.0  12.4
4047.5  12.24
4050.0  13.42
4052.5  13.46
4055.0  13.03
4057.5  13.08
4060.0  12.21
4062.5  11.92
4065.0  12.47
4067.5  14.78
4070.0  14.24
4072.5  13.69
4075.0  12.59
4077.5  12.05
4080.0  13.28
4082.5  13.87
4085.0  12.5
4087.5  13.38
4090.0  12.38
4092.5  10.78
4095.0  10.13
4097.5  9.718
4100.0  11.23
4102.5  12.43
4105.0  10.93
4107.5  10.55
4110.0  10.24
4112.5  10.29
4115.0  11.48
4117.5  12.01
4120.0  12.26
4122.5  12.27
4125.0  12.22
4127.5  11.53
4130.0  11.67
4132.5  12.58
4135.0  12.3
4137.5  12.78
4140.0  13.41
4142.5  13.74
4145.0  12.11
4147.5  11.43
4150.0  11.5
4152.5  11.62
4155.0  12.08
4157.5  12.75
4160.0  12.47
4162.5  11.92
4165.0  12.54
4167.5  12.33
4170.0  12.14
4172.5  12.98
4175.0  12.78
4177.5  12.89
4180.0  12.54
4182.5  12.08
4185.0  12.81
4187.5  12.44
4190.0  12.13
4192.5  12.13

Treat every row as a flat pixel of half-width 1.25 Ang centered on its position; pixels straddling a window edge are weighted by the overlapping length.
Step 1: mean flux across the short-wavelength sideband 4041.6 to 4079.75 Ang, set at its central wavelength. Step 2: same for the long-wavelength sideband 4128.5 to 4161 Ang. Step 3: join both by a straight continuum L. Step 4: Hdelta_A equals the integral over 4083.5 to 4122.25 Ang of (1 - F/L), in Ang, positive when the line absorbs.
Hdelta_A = 3.9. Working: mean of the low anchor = 13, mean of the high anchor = 12.3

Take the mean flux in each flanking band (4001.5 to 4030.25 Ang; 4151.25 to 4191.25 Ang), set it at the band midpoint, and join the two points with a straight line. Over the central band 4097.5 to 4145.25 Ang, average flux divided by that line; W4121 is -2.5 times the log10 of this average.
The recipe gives 0.08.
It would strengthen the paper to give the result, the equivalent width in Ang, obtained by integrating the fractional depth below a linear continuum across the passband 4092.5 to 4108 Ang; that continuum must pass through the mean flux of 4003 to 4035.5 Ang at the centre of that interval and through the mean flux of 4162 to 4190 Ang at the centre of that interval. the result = 2.7 Ang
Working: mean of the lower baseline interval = 13.7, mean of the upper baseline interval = 12.5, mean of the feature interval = 10.8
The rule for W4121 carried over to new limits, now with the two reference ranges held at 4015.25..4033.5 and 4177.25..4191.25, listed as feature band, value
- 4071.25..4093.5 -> 0.05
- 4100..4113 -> 0.20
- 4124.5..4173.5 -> 0.04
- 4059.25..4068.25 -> 0.07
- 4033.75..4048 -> 0.01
